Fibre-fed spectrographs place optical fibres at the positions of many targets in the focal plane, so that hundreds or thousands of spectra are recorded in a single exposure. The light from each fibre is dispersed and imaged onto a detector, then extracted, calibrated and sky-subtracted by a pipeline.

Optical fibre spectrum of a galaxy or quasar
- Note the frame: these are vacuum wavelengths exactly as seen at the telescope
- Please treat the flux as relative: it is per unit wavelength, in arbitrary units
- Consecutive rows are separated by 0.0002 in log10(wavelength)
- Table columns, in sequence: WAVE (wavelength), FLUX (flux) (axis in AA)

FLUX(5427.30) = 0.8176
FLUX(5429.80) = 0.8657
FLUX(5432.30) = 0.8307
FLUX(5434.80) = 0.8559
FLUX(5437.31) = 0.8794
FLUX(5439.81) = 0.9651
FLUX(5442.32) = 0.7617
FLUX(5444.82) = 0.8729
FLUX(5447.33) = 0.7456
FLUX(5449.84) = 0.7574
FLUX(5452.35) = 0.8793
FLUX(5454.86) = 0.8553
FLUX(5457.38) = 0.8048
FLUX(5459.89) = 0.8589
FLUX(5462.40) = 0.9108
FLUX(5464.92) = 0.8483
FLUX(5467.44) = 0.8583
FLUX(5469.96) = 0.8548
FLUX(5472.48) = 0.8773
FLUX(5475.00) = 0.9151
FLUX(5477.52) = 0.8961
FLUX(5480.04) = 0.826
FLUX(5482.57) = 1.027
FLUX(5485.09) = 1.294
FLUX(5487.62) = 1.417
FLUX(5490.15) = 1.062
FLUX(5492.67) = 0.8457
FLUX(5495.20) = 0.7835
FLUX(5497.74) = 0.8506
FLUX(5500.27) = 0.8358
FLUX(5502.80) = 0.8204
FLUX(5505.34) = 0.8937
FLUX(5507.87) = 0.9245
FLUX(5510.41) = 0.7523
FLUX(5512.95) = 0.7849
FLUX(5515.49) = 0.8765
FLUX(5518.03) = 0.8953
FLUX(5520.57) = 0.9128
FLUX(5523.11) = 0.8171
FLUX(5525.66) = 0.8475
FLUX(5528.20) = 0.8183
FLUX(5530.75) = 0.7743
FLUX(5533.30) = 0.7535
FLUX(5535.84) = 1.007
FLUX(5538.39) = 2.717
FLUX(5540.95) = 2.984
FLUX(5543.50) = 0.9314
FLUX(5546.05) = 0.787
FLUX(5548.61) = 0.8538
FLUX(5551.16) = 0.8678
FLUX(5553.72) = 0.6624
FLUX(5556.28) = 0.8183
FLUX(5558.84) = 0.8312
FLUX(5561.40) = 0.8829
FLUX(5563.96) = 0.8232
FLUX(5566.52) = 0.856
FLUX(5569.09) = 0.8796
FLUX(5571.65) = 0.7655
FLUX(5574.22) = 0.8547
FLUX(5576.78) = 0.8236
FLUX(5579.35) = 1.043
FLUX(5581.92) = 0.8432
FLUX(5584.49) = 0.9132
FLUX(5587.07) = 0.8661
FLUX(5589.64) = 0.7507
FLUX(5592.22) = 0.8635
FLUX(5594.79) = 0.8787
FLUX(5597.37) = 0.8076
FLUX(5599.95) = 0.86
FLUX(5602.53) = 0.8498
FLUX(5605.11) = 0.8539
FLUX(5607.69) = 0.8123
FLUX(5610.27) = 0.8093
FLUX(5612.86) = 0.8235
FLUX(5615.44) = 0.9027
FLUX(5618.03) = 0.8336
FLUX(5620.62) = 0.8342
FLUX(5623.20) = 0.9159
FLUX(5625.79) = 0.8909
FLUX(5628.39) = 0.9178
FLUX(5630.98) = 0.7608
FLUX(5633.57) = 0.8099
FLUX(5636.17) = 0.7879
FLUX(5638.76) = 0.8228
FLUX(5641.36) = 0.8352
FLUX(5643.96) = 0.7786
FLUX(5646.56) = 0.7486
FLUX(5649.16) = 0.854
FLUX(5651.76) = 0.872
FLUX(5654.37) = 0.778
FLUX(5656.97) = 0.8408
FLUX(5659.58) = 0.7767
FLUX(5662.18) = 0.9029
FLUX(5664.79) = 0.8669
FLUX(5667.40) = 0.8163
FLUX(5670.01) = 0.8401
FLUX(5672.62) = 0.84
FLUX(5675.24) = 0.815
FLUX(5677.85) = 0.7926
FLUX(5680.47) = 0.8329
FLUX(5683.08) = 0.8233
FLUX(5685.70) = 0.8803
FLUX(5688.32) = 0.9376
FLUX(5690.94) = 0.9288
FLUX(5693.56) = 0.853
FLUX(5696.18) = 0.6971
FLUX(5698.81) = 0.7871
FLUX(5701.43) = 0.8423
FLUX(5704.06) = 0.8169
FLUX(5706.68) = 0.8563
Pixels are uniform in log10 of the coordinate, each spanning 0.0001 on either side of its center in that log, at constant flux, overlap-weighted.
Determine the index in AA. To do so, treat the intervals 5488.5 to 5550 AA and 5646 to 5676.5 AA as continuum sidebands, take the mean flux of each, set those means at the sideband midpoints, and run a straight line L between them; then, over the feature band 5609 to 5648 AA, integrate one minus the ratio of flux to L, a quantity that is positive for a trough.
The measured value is 2.0 AA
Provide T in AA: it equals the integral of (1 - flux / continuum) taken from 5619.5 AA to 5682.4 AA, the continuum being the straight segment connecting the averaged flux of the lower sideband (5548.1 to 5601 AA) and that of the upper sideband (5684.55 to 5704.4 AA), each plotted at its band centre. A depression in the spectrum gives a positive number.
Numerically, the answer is 1.0 AA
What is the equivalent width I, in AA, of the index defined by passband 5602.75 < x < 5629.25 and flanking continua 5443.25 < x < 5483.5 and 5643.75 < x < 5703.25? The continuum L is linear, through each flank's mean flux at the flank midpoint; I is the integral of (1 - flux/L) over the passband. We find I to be -0.60 AA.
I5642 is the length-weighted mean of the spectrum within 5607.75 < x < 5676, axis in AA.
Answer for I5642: 0.833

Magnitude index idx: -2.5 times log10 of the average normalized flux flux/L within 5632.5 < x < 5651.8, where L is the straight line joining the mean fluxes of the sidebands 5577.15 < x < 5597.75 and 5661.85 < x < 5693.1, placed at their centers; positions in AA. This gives 0.067 mag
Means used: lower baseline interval 0.871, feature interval 0.81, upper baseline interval 0.855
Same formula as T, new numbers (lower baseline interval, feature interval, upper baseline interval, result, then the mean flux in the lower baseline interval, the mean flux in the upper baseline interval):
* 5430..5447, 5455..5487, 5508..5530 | -2.8 AA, 0.855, 0.841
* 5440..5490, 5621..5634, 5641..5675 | -0.3 AA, 0.913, 0.826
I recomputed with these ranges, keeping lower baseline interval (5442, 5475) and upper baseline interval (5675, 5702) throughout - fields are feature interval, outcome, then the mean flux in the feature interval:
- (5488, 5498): -1.1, 0.936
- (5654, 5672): 0.0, 0.835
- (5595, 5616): 0.0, 0.84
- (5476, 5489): -3.8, 1.09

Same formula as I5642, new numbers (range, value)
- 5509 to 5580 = 0.986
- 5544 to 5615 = 0.842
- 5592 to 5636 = 0.847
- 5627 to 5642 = 0.822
